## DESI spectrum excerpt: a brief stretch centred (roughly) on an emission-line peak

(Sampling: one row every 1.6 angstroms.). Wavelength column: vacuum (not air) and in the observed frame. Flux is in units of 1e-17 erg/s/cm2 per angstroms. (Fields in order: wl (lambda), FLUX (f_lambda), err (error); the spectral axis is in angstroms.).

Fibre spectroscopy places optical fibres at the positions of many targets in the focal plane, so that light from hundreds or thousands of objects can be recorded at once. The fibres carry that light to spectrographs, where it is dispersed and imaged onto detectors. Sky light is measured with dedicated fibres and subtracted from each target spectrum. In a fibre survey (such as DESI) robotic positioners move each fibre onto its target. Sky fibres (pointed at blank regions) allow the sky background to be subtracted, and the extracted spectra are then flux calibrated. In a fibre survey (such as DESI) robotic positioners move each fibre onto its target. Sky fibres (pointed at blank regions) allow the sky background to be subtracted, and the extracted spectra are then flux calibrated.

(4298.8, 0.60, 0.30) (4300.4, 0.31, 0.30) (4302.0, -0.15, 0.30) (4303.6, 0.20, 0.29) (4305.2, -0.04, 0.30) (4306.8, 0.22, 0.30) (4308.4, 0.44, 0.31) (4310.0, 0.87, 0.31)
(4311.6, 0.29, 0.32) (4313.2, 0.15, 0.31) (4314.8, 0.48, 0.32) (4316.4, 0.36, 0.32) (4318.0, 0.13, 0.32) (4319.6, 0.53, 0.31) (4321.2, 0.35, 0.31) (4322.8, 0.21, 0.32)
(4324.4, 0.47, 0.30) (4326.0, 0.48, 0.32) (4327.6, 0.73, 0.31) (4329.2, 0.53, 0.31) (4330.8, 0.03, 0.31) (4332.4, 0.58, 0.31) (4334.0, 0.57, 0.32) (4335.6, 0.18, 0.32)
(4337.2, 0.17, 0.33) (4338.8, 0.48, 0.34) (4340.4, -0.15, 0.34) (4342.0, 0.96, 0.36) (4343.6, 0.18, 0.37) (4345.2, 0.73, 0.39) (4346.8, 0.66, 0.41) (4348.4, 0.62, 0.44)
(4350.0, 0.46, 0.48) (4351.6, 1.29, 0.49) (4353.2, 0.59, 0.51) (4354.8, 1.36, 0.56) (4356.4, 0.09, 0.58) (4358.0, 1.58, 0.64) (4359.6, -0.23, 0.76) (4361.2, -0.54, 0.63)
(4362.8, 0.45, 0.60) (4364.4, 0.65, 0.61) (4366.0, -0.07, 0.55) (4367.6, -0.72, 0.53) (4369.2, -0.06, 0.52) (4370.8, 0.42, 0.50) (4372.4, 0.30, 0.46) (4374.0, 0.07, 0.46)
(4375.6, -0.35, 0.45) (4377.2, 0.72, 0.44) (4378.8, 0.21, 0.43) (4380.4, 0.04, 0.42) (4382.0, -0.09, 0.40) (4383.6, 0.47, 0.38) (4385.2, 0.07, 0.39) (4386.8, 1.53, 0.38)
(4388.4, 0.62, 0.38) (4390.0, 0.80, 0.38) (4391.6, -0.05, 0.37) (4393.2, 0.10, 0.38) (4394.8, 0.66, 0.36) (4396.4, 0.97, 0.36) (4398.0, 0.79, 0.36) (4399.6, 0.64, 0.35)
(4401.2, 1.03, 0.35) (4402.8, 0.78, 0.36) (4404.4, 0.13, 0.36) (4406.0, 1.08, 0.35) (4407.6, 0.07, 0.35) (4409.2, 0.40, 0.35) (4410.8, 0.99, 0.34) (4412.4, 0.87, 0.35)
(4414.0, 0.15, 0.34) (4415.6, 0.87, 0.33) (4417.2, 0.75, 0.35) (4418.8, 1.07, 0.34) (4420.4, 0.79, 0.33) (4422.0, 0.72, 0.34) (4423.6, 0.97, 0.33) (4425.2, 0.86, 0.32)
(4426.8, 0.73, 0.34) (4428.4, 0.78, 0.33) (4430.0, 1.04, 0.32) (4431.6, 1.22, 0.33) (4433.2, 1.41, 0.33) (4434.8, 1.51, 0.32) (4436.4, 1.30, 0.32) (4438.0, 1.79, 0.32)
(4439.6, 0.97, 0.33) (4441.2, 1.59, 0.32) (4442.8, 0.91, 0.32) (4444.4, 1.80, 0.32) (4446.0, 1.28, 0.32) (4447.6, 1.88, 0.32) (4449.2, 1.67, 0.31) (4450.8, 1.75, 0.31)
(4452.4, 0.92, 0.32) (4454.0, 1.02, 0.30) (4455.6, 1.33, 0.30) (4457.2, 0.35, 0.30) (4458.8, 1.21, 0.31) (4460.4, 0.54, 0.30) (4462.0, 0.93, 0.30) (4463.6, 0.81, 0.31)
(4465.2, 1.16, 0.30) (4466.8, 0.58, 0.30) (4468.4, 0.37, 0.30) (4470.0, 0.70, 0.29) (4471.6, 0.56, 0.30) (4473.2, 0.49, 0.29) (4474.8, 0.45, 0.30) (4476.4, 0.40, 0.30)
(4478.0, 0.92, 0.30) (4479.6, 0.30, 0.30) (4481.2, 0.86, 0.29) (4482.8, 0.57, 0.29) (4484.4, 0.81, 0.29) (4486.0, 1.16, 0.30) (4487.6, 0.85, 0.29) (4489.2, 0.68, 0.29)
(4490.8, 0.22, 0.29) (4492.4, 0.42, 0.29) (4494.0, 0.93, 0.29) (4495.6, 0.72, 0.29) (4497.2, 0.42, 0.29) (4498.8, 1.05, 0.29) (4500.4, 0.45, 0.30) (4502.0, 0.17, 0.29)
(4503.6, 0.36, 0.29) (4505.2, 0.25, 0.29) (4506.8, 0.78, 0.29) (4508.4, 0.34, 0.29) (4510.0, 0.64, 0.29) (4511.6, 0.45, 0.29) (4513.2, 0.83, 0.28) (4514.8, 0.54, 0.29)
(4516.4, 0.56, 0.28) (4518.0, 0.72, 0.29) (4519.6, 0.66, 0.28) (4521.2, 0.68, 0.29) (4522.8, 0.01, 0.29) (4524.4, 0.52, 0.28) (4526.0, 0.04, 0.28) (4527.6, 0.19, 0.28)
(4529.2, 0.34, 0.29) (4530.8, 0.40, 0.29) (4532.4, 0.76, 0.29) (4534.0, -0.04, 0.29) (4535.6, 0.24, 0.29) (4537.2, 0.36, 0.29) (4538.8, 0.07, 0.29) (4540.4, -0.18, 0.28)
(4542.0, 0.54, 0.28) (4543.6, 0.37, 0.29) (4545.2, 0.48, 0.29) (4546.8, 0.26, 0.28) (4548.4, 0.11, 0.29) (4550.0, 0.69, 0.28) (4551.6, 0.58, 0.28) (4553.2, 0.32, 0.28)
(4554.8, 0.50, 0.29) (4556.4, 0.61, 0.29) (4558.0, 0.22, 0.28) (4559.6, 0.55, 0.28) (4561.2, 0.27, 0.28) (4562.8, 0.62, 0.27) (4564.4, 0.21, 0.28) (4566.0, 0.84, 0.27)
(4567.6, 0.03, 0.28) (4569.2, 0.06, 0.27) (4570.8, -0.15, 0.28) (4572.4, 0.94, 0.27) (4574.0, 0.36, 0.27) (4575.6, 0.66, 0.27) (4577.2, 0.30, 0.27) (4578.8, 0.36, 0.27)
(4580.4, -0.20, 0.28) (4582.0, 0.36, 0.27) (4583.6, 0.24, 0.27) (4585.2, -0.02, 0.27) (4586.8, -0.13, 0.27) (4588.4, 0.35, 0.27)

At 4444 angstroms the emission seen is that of C IV 1549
